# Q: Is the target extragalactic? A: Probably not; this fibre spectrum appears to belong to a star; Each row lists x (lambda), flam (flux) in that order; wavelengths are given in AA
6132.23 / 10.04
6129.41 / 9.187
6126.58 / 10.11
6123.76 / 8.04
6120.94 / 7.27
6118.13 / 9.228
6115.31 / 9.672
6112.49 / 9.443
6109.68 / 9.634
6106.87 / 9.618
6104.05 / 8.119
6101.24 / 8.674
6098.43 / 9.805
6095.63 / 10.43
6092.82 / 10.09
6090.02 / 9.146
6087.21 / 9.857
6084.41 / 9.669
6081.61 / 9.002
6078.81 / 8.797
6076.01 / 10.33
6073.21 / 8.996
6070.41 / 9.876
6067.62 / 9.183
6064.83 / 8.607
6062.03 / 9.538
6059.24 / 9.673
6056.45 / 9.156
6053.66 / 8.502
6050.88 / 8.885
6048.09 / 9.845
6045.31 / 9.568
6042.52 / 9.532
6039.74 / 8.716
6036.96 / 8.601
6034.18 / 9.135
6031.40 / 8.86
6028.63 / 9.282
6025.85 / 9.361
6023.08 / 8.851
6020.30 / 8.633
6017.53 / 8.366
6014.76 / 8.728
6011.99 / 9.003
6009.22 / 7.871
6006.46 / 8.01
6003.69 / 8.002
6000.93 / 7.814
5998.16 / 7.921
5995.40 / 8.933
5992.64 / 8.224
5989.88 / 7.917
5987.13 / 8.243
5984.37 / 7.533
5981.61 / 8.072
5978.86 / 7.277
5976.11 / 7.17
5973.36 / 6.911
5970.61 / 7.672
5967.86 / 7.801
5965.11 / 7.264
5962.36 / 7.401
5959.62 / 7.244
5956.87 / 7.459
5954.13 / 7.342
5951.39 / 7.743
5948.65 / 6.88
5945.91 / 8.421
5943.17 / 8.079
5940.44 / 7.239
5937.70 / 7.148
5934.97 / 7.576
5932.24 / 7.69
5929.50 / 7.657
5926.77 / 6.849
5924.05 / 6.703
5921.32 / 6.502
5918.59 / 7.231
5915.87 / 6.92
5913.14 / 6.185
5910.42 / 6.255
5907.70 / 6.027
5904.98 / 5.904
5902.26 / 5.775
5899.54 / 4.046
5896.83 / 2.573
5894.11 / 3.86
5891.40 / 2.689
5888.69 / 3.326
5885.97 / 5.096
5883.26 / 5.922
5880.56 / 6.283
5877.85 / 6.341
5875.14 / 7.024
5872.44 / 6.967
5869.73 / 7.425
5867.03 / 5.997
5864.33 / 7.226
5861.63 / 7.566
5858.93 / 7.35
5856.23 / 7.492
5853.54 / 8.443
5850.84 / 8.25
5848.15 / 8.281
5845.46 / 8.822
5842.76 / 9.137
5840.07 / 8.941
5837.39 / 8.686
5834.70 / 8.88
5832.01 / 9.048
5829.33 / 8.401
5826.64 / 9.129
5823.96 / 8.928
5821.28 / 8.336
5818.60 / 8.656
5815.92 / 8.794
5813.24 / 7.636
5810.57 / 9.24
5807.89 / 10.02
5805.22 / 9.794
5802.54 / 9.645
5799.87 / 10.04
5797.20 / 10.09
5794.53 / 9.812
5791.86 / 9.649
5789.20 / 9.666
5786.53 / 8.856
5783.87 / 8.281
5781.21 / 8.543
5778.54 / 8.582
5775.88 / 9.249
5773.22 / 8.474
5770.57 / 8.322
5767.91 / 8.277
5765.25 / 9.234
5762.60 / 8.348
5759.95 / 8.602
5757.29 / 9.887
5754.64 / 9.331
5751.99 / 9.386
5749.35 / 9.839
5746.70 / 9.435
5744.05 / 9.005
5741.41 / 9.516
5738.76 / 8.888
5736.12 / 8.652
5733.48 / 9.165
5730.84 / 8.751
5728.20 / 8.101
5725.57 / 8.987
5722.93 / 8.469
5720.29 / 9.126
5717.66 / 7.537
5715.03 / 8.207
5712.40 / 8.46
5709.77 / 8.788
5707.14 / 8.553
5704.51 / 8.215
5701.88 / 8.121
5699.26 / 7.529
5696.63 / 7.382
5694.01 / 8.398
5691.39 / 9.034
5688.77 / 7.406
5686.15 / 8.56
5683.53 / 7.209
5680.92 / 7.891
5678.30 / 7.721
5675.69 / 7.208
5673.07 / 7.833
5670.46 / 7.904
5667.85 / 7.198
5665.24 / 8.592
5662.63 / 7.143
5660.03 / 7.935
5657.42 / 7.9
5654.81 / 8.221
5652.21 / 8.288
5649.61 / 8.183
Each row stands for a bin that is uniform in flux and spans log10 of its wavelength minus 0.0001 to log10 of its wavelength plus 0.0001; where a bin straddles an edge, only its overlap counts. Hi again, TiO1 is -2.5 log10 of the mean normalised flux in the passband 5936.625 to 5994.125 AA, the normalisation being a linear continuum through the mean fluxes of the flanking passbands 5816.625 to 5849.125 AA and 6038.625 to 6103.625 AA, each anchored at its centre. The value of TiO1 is 0.20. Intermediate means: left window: 8.78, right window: 9.37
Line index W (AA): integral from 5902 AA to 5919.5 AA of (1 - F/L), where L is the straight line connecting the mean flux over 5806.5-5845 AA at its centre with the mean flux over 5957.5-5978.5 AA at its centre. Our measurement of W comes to 3.54 AA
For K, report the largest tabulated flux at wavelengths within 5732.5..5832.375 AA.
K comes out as 10.09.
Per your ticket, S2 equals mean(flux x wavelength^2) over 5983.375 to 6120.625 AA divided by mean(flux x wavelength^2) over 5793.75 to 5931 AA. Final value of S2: 1.31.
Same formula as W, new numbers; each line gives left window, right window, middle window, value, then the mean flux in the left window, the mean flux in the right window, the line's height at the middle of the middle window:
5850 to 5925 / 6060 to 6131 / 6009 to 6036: -2.2 AA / 6.1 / 9.3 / 8.18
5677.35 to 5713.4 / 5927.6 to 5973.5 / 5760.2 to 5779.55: -1.8 AA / 8.09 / 7.51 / 7.92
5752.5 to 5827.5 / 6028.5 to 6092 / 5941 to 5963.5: 4.0 AA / 9.05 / 9.26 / 9.18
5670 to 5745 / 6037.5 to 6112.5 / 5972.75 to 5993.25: 3.2 AA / 8.3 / 9.35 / 9.09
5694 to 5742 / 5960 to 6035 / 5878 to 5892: 5.7 AA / 8.45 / 8.14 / 8.27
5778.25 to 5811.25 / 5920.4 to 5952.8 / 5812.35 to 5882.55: 5.7 AA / 9.43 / 7.39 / 8.67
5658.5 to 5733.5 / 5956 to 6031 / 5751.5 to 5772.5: -2.1 AA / 8.1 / 8.05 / 8.09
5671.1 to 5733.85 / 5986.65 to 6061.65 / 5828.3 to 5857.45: -0.6 AA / 8.18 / 8.75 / 8.43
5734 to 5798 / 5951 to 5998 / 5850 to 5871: 2.5 AA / 9.07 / 7.67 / 8.44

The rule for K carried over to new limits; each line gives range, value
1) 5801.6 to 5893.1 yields 10.02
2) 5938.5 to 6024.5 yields 9.003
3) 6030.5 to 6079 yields 10.33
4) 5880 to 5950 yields 8.421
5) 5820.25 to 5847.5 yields 9.137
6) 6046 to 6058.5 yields 9.845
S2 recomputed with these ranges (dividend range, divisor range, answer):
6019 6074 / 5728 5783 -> 1.13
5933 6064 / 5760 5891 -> 1.07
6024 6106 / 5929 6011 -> 1.25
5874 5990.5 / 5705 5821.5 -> 0.79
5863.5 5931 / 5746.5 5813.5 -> 0.66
